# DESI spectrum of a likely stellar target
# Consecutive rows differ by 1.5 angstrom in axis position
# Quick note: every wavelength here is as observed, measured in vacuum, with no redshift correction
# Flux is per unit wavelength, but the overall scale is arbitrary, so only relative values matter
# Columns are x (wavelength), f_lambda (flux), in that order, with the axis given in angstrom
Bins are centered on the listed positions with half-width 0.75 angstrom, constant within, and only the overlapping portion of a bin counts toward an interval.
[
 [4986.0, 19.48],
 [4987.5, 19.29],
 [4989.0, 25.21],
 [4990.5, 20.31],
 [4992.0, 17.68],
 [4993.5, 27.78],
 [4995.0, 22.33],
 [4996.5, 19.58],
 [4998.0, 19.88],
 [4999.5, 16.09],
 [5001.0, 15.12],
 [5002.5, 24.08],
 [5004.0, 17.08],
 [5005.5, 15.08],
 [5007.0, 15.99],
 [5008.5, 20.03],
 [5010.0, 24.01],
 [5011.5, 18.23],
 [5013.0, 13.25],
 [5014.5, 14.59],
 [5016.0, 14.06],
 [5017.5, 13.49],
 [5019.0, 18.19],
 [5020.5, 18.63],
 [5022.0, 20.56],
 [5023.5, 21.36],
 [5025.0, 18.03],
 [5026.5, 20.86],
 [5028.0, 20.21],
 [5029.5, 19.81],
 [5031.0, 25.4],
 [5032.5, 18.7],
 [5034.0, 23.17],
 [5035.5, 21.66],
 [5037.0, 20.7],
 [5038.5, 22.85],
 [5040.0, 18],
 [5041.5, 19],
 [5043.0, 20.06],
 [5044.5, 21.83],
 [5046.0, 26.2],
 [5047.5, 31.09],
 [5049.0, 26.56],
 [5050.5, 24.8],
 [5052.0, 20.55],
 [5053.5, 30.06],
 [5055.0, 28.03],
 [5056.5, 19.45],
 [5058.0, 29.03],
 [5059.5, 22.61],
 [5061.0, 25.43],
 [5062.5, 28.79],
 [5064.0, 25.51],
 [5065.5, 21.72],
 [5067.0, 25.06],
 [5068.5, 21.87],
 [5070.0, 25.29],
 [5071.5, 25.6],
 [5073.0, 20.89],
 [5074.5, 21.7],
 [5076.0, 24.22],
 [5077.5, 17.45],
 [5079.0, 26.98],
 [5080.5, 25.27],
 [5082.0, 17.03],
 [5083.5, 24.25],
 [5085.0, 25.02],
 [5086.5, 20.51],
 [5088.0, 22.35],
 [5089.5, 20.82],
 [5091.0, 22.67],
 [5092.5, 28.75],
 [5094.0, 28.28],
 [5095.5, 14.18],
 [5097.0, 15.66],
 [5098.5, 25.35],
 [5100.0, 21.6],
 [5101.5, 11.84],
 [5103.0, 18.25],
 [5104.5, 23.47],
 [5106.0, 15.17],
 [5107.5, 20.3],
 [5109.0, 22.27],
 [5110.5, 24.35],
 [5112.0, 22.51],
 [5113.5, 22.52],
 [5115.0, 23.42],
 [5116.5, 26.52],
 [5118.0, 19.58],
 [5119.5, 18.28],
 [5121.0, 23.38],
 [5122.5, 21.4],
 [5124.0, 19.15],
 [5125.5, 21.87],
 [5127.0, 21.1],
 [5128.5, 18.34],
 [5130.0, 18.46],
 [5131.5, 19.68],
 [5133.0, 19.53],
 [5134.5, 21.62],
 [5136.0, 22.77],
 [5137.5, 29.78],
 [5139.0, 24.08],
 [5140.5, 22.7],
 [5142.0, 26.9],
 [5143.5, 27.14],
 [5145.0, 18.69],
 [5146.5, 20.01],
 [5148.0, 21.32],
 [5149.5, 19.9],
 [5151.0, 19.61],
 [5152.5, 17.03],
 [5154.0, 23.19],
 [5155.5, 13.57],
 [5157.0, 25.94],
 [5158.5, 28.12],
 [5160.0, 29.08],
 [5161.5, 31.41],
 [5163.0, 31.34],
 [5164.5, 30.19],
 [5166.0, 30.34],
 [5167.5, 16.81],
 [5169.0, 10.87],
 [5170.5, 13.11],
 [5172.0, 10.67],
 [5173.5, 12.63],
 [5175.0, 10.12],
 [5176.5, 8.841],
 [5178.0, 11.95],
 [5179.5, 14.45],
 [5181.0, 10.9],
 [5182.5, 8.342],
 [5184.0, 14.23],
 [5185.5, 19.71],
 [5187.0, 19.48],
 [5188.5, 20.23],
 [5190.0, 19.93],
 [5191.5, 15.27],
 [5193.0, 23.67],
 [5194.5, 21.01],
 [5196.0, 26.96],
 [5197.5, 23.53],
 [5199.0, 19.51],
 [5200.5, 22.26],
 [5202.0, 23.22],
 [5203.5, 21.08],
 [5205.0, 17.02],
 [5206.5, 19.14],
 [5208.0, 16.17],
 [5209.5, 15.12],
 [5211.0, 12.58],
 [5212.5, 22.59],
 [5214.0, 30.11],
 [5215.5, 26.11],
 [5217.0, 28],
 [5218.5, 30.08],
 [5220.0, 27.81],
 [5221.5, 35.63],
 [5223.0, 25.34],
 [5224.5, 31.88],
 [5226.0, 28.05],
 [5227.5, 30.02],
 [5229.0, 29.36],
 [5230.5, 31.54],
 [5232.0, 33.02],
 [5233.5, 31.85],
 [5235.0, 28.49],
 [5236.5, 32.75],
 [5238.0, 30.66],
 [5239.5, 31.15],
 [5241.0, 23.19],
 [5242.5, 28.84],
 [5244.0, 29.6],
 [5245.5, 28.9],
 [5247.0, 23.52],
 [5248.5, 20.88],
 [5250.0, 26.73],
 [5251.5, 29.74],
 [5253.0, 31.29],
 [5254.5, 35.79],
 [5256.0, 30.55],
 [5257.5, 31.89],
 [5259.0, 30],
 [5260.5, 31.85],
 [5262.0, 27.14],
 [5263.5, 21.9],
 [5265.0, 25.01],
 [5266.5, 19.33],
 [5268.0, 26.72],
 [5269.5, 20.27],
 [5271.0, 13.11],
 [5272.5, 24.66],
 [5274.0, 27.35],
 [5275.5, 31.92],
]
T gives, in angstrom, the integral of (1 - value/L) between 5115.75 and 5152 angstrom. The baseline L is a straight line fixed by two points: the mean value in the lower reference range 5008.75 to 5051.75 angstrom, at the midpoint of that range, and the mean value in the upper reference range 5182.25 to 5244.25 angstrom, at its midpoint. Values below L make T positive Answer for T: 1.7 angstrom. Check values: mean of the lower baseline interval 20.5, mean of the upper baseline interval 24.5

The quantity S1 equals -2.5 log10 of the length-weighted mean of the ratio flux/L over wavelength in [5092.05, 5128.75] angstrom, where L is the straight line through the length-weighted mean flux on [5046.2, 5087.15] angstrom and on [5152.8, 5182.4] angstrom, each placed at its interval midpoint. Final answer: 0.043 mag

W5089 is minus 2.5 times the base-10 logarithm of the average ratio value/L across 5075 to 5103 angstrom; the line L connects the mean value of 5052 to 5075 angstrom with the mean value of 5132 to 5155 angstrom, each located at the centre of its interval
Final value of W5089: 0.10 mag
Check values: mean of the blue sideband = 24.6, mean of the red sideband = 22.2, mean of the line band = 21.7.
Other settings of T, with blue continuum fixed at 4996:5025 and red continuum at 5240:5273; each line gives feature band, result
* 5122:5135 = 1.12 angstrom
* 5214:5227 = -2.06 angstrom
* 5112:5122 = -0.33 angstrom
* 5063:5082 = -3.11 angstrom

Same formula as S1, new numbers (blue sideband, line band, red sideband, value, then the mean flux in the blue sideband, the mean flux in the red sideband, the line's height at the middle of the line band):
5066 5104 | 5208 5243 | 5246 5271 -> -0.079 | 22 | 26.6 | 25.8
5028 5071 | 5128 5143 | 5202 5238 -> 0.112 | 23.6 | 26.3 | 25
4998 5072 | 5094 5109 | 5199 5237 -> 0.200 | 21.4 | 25.8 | 23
